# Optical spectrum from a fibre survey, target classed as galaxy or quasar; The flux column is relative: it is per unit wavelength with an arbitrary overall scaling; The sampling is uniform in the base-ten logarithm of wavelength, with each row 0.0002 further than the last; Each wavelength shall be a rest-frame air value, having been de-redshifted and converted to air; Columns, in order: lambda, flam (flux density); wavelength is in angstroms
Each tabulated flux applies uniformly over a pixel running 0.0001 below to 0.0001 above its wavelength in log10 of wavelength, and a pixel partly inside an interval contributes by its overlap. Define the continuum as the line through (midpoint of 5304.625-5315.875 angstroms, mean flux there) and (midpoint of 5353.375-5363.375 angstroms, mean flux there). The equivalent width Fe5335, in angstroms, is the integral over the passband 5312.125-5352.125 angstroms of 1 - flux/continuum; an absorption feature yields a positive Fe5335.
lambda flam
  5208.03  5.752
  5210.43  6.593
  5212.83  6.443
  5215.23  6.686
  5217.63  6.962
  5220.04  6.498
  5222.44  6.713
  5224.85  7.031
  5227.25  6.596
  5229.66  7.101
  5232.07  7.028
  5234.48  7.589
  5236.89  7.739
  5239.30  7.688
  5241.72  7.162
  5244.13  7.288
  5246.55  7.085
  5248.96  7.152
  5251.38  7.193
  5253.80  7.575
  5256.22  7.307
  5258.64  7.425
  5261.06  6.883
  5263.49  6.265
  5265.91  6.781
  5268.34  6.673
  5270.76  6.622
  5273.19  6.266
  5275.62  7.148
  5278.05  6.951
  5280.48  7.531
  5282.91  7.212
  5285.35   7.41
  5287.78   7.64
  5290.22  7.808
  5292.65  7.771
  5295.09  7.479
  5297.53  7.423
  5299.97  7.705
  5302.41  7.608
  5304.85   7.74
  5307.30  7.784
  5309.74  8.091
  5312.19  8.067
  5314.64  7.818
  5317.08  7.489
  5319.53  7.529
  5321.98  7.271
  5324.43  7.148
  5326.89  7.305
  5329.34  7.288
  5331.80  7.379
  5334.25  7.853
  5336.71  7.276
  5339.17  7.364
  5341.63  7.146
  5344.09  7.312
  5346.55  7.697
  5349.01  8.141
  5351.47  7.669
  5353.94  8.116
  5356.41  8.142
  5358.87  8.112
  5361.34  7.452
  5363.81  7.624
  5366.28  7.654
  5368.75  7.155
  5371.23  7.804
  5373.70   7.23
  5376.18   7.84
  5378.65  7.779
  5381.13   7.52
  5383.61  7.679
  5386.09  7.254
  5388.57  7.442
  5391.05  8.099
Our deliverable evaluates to 2.12 angstroms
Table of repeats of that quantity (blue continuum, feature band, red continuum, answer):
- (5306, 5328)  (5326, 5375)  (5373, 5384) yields 0.2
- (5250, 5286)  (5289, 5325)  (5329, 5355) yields -1.7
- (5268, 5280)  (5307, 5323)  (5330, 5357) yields -1.0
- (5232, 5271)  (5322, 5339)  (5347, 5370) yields 0.6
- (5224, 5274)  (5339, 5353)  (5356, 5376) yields -0.1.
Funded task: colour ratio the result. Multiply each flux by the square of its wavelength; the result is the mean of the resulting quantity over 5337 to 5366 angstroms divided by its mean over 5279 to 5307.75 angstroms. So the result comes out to 1.04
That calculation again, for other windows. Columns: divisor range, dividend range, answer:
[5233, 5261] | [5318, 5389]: 1.07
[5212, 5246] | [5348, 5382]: 1.15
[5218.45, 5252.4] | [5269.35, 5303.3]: 1.05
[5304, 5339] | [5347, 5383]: 1.04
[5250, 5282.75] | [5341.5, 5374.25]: 1.14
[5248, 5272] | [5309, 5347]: 1.10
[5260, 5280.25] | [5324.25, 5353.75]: 1.14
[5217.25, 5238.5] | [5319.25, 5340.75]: 1.09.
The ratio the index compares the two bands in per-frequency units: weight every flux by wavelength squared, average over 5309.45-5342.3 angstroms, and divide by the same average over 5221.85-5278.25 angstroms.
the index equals 1.09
